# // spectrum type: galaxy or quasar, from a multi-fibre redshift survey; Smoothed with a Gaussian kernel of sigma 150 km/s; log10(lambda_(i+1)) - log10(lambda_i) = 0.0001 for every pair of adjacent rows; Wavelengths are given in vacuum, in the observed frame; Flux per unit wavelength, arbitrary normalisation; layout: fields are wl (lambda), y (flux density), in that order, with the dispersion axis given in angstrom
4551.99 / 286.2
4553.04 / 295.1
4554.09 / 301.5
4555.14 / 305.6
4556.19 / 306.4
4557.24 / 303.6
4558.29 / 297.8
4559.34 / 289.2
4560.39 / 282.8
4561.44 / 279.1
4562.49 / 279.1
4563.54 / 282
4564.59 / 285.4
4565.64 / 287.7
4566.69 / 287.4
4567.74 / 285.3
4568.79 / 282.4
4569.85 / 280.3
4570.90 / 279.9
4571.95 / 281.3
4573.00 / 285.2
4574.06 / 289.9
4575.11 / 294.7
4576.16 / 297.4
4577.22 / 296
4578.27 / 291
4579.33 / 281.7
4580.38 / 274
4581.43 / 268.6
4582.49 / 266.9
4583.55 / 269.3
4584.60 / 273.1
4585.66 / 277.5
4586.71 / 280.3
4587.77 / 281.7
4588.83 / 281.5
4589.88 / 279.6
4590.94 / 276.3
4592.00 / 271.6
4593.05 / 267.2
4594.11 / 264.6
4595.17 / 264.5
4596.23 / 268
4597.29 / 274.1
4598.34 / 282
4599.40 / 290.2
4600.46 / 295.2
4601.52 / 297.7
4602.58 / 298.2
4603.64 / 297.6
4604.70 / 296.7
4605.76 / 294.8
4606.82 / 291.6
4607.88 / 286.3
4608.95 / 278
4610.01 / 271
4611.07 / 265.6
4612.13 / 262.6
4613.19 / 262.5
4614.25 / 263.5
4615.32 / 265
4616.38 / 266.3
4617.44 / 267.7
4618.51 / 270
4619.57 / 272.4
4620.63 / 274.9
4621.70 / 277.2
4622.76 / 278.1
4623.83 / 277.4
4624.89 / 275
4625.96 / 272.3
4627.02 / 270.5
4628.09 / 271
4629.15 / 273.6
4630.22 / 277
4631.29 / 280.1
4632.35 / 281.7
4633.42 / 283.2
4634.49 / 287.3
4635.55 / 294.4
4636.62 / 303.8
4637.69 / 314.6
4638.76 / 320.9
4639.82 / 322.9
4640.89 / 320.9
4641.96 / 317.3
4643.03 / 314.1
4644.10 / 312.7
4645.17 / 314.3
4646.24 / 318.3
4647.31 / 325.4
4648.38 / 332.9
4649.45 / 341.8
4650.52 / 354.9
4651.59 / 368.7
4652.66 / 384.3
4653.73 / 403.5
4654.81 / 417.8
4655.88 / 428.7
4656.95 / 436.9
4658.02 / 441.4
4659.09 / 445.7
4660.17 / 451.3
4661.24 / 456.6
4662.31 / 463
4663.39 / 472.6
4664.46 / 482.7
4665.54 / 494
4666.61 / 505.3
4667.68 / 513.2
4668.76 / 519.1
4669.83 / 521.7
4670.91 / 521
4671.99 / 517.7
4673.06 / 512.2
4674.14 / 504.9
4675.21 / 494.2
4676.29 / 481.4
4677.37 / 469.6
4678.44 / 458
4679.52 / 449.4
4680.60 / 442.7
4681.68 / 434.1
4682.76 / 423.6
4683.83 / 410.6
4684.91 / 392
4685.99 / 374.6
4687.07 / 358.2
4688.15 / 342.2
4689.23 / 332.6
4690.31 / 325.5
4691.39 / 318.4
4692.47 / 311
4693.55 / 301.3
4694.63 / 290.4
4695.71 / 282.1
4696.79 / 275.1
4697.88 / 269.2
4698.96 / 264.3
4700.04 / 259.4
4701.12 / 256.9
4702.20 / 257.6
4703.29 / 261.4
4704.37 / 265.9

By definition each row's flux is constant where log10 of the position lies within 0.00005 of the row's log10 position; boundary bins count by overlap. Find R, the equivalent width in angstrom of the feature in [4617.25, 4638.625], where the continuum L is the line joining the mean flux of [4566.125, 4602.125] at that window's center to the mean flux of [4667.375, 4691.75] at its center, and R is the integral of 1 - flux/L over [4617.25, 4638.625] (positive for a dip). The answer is 4.4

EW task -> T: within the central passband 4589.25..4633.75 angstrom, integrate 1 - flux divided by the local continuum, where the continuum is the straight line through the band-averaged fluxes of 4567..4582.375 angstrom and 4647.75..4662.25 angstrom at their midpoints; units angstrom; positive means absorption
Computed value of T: 8.2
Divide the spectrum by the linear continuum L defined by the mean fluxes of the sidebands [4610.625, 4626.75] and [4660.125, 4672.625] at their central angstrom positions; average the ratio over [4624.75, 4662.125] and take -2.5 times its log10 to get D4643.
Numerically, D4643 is 0.15 mag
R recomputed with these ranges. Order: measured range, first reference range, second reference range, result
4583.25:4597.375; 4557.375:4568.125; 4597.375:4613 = 0.60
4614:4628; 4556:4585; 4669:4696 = 2.90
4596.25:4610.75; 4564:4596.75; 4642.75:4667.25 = 1.39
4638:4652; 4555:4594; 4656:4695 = 2.24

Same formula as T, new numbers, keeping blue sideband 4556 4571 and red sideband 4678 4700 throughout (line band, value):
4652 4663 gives -3.24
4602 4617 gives 1.52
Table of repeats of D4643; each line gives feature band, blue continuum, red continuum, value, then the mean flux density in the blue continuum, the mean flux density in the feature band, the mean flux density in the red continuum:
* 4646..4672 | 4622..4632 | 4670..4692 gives -0.18 mag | 275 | 437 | 429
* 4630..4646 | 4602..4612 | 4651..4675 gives 0.26 mag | 286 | 304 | 467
